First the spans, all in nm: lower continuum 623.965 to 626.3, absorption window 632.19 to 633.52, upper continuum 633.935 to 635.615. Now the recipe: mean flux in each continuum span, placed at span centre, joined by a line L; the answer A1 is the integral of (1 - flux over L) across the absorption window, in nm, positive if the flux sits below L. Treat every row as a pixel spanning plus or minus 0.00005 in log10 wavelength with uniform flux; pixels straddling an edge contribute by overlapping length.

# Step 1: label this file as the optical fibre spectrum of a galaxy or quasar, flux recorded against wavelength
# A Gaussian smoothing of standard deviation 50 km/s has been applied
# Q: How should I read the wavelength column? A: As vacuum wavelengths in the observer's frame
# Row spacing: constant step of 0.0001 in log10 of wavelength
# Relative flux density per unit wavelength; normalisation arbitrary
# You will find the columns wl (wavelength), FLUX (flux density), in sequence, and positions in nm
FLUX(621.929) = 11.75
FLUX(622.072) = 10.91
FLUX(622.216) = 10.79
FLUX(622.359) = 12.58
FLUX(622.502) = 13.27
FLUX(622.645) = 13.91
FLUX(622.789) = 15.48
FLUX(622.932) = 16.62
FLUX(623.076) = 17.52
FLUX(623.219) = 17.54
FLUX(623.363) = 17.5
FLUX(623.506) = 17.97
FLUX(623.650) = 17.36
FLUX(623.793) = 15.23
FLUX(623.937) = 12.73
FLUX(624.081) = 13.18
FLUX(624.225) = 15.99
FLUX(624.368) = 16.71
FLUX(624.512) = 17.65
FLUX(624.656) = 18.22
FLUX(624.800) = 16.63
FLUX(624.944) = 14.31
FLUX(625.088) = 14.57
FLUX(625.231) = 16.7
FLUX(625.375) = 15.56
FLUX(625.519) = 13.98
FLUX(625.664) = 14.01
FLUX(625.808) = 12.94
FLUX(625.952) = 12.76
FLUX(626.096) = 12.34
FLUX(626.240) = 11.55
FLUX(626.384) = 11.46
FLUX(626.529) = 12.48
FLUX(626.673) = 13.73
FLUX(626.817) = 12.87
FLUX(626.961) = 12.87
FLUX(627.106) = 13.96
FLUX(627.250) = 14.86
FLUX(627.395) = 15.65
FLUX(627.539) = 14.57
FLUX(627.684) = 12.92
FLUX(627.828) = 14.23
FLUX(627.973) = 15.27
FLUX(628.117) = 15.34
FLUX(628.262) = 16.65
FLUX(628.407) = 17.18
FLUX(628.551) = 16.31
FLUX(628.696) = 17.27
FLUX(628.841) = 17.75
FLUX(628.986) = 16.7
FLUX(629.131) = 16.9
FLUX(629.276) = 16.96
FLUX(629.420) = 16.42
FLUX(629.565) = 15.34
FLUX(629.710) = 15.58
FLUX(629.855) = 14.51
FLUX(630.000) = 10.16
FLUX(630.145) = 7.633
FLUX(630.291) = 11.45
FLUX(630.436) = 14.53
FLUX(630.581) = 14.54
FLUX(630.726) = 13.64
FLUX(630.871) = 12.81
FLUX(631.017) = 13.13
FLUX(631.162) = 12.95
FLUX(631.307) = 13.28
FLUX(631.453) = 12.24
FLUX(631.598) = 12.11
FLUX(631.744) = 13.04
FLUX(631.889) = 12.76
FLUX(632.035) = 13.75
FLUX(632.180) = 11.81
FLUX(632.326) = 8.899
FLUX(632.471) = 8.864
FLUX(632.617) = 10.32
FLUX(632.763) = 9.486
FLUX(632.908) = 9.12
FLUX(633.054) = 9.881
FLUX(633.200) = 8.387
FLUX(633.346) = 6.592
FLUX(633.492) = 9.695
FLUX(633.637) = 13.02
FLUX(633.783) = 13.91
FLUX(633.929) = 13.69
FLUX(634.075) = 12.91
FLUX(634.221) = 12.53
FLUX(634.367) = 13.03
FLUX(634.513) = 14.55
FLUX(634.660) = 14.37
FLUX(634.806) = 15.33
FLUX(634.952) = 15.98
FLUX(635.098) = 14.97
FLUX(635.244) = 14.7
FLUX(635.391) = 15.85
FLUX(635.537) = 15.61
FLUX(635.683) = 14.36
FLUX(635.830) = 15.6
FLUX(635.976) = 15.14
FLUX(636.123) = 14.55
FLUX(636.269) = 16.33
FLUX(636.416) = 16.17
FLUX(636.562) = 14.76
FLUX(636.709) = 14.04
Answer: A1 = 0.50 nm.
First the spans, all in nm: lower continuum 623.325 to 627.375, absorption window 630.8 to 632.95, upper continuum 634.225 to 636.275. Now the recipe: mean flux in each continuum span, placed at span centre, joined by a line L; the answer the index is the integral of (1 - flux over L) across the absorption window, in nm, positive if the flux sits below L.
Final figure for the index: 0.46 nm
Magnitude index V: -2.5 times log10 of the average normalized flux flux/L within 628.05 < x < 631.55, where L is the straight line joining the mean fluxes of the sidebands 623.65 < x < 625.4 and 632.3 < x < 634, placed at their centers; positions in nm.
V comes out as -0.17 mag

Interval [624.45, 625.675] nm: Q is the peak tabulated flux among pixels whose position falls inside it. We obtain 18.22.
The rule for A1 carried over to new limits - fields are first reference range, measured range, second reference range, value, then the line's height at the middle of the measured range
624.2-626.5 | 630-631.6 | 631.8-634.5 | -0.04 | 12.2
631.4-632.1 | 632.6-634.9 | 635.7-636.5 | 0.38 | 14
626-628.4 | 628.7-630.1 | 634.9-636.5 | -0.12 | 14.3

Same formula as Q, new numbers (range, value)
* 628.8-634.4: 17.75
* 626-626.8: 13.73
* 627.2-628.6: 17.18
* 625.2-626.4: 16.7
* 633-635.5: 15.98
